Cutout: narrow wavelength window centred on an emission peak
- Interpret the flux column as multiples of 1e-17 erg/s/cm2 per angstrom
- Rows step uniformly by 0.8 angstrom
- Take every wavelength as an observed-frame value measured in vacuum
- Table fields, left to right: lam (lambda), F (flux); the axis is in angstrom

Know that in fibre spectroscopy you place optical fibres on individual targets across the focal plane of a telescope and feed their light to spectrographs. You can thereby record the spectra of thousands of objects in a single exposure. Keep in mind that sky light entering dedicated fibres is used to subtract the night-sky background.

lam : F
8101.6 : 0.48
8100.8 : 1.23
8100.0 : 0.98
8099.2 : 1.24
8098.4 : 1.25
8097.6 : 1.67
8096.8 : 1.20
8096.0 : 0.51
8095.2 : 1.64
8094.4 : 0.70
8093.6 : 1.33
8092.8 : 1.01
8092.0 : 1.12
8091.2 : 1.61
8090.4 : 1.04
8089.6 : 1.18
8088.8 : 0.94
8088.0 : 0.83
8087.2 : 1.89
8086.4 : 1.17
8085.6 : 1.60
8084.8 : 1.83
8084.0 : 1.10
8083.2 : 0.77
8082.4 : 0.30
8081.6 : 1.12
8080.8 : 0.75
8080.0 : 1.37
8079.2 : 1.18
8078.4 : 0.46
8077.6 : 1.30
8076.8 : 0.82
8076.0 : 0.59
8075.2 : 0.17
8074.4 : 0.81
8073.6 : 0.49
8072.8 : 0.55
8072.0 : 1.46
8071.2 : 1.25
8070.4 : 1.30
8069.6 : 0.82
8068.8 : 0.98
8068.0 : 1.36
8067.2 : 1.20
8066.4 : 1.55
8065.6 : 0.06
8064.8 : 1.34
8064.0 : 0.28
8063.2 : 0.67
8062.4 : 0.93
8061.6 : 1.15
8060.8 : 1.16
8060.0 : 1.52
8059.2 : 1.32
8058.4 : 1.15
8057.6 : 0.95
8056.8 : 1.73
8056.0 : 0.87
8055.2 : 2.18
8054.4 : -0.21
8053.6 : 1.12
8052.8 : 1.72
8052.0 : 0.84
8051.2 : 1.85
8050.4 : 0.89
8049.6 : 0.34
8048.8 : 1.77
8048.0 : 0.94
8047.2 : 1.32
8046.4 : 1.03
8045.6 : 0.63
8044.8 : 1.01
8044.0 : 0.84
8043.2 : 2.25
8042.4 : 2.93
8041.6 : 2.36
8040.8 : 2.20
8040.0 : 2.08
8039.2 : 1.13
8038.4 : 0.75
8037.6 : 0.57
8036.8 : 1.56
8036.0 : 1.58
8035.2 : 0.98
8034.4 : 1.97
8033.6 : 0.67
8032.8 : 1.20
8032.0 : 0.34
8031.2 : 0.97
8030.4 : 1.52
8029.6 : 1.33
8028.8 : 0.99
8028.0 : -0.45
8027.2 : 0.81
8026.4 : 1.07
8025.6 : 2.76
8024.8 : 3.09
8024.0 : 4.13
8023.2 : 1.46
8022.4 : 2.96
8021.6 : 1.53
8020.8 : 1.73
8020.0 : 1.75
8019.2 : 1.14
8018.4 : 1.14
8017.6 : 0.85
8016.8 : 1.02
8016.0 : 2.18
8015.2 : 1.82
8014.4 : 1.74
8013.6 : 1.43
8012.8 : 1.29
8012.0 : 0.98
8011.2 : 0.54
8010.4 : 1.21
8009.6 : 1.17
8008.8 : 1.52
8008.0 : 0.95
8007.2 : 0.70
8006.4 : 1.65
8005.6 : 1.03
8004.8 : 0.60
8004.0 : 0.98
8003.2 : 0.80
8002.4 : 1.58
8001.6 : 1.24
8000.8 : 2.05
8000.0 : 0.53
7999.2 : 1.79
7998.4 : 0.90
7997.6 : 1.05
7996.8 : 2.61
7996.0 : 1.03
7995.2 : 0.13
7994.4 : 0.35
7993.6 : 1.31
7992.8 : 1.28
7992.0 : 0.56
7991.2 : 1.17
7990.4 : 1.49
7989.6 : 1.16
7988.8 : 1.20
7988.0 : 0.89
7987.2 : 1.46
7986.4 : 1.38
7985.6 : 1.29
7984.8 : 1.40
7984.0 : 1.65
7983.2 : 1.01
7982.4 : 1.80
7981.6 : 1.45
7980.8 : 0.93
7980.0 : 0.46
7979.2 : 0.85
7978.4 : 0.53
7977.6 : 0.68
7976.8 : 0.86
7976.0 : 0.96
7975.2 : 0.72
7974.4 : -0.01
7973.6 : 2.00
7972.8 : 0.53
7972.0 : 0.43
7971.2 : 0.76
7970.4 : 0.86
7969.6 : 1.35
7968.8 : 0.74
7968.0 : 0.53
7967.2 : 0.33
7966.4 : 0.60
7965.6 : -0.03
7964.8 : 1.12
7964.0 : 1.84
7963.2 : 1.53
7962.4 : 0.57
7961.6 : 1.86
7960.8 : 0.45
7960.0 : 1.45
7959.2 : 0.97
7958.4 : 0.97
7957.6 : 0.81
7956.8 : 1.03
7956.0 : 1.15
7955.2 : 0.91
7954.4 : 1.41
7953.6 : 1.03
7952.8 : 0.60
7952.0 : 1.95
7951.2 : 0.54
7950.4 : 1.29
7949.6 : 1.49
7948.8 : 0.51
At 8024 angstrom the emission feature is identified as [S II]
